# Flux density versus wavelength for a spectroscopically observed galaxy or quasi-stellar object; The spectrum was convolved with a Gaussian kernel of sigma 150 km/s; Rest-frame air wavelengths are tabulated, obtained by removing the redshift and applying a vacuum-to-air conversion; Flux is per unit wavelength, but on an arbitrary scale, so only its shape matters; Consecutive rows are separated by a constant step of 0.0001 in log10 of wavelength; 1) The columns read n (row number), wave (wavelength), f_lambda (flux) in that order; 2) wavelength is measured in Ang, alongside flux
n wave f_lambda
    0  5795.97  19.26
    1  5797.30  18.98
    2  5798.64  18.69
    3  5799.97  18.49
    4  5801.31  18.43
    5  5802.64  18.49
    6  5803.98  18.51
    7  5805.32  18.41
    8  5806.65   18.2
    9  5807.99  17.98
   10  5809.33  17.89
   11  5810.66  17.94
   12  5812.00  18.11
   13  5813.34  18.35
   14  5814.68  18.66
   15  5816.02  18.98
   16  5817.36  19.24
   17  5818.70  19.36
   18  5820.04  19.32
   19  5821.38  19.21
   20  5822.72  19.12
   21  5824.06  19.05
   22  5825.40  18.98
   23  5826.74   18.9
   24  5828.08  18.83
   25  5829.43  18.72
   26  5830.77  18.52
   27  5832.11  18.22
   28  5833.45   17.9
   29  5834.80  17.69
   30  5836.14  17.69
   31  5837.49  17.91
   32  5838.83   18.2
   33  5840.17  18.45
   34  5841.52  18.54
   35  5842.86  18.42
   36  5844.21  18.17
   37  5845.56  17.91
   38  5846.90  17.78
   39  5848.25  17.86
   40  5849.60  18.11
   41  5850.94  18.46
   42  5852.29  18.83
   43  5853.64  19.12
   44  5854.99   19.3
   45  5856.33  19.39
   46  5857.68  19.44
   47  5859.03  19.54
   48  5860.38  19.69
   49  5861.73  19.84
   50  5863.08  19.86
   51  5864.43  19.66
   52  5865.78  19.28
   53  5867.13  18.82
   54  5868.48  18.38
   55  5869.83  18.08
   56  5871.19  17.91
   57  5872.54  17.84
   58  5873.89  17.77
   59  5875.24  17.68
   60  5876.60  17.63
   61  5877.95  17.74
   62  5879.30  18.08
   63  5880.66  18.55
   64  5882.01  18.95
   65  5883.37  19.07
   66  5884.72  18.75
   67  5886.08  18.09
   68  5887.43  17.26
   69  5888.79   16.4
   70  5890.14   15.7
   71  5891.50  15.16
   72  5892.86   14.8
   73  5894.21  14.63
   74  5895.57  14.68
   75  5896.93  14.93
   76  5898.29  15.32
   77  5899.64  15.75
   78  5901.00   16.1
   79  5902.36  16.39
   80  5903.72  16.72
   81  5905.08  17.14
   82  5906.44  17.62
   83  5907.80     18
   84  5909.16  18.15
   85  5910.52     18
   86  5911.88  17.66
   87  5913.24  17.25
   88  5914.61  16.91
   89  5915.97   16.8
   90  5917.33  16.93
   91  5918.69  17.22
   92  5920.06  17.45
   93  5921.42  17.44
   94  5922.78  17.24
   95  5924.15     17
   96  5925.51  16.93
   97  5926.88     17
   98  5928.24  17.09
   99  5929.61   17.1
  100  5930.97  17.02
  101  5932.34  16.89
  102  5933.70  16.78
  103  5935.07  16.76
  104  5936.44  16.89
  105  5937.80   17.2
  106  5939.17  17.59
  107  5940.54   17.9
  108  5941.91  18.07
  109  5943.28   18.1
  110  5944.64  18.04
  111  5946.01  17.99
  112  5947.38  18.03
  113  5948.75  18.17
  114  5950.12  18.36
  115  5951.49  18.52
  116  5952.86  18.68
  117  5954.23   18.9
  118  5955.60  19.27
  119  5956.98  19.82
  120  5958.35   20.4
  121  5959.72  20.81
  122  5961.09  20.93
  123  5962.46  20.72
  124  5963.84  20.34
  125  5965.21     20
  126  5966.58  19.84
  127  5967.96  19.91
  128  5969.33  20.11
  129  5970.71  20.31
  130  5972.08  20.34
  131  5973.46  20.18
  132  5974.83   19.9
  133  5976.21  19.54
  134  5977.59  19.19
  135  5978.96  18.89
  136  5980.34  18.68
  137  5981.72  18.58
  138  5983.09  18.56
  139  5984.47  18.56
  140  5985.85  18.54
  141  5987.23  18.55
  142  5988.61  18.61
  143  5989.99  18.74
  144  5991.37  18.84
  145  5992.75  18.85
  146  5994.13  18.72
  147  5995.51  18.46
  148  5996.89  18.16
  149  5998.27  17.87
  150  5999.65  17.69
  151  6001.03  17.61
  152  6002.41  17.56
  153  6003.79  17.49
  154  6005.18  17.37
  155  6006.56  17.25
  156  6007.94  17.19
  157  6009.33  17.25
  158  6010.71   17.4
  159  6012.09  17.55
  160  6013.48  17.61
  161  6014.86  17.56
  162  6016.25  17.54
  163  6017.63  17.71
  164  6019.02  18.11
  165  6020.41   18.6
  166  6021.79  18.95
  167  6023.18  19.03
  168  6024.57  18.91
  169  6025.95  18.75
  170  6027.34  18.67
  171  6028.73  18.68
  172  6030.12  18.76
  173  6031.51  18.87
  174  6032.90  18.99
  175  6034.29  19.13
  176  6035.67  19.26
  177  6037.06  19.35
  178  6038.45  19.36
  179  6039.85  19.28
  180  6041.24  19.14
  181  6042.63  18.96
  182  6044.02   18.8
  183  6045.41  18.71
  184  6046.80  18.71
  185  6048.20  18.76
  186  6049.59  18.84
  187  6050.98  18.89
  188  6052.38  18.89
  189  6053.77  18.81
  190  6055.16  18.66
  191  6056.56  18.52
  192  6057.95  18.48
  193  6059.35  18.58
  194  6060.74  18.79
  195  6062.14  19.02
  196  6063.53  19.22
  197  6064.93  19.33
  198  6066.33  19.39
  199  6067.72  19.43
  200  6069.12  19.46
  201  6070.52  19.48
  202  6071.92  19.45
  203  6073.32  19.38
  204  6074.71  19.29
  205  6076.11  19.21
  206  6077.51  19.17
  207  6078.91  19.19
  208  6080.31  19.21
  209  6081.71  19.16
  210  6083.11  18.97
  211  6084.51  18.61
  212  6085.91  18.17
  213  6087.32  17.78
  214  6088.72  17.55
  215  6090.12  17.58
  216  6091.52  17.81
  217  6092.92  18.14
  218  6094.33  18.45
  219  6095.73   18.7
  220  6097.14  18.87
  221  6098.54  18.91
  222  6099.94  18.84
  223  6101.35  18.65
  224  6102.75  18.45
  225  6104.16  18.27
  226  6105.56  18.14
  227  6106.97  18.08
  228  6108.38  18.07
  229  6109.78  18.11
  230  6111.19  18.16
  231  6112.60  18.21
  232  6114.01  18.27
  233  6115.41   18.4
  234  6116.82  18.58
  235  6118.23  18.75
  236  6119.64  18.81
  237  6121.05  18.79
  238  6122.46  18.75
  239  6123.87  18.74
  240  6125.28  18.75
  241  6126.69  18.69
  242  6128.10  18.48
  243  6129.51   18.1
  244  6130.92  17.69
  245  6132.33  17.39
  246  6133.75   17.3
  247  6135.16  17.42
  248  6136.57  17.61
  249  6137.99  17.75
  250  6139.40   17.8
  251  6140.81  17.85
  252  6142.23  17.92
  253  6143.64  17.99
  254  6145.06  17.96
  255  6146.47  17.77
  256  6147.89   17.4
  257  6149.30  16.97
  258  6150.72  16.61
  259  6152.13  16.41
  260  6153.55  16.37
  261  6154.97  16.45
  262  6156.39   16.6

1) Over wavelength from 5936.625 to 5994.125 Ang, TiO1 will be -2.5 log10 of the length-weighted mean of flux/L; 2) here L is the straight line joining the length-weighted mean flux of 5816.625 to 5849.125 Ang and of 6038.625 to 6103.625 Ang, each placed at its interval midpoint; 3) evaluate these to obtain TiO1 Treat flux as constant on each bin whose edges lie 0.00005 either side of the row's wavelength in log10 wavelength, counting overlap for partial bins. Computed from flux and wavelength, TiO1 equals -0.02 mag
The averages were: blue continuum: 18.5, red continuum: 18.8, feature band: 19.1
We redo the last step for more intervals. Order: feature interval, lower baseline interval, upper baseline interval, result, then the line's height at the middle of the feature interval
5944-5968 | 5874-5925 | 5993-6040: -0.103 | 17.6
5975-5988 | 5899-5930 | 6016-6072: -0.046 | 18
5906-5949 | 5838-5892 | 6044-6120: 0.063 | 18.4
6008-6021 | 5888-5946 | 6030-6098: 0.032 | 18.2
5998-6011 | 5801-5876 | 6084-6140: 0.055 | 18.4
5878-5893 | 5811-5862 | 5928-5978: 0.077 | 18.7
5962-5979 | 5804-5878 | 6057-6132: -0.077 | 18.6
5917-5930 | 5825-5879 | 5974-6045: 0.083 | 18.5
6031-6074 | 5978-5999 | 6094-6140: -0.034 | 18.4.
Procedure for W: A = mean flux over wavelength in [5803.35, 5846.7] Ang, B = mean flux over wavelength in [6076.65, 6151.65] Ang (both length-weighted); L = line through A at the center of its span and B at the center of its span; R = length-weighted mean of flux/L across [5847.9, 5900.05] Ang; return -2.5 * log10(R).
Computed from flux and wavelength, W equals 0.034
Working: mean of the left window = 18.5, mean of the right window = 18.2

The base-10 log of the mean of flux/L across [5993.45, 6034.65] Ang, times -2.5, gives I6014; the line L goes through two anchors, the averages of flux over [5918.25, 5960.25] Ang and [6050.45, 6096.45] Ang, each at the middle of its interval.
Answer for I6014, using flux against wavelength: 0.02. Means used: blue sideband 17.9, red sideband 18.8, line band 18.1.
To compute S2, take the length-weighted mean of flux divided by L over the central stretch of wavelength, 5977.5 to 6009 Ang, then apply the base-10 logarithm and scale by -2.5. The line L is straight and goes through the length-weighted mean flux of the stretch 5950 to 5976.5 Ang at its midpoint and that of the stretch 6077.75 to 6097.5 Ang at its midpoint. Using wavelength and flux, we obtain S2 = 0.075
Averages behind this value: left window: 19.9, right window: 18.4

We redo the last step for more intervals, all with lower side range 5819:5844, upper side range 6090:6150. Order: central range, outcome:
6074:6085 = -0.05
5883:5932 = 0.10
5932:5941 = 0.08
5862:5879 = 0.00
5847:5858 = -0.01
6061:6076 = -0.06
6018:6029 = -0.02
